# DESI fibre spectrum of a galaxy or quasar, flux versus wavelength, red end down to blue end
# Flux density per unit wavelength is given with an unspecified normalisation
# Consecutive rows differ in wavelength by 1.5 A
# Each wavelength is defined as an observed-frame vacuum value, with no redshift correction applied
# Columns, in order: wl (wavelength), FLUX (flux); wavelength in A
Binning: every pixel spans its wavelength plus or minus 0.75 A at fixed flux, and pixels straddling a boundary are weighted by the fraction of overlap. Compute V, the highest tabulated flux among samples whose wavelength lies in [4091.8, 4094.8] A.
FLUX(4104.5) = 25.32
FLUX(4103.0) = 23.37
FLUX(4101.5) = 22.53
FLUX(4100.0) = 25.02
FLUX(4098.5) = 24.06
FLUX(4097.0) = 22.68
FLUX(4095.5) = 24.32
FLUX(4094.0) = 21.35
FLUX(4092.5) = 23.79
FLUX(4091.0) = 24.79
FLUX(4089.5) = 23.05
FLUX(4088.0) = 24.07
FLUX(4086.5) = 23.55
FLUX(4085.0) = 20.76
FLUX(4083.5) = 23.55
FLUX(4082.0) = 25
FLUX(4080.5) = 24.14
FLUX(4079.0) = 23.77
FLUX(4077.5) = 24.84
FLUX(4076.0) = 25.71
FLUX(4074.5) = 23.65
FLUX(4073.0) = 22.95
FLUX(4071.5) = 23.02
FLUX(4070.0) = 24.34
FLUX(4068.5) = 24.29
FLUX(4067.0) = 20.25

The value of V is 23.79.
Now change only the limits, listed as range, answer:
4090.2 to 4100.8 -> 25.02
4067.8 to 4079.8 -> 25.71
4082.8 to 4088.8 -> 24.07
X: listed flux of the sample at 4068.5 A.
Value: 24.29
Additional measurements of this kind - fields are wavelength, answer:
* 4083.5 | 23.55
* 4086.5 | 23.55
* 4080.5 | 24.14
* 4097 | 22.68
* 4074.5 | 23.65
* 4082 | 25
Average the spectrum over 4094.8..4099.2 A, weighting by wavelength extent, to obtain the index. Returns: 23.7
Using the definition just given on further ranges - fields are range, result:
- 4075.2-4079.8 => 24.8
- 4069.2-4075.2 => 23.5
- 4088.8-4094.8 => 23.3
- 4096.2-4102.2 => 23.6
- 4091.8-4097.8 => 23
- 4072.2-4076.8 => 24.1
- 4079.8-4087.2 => 23.4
